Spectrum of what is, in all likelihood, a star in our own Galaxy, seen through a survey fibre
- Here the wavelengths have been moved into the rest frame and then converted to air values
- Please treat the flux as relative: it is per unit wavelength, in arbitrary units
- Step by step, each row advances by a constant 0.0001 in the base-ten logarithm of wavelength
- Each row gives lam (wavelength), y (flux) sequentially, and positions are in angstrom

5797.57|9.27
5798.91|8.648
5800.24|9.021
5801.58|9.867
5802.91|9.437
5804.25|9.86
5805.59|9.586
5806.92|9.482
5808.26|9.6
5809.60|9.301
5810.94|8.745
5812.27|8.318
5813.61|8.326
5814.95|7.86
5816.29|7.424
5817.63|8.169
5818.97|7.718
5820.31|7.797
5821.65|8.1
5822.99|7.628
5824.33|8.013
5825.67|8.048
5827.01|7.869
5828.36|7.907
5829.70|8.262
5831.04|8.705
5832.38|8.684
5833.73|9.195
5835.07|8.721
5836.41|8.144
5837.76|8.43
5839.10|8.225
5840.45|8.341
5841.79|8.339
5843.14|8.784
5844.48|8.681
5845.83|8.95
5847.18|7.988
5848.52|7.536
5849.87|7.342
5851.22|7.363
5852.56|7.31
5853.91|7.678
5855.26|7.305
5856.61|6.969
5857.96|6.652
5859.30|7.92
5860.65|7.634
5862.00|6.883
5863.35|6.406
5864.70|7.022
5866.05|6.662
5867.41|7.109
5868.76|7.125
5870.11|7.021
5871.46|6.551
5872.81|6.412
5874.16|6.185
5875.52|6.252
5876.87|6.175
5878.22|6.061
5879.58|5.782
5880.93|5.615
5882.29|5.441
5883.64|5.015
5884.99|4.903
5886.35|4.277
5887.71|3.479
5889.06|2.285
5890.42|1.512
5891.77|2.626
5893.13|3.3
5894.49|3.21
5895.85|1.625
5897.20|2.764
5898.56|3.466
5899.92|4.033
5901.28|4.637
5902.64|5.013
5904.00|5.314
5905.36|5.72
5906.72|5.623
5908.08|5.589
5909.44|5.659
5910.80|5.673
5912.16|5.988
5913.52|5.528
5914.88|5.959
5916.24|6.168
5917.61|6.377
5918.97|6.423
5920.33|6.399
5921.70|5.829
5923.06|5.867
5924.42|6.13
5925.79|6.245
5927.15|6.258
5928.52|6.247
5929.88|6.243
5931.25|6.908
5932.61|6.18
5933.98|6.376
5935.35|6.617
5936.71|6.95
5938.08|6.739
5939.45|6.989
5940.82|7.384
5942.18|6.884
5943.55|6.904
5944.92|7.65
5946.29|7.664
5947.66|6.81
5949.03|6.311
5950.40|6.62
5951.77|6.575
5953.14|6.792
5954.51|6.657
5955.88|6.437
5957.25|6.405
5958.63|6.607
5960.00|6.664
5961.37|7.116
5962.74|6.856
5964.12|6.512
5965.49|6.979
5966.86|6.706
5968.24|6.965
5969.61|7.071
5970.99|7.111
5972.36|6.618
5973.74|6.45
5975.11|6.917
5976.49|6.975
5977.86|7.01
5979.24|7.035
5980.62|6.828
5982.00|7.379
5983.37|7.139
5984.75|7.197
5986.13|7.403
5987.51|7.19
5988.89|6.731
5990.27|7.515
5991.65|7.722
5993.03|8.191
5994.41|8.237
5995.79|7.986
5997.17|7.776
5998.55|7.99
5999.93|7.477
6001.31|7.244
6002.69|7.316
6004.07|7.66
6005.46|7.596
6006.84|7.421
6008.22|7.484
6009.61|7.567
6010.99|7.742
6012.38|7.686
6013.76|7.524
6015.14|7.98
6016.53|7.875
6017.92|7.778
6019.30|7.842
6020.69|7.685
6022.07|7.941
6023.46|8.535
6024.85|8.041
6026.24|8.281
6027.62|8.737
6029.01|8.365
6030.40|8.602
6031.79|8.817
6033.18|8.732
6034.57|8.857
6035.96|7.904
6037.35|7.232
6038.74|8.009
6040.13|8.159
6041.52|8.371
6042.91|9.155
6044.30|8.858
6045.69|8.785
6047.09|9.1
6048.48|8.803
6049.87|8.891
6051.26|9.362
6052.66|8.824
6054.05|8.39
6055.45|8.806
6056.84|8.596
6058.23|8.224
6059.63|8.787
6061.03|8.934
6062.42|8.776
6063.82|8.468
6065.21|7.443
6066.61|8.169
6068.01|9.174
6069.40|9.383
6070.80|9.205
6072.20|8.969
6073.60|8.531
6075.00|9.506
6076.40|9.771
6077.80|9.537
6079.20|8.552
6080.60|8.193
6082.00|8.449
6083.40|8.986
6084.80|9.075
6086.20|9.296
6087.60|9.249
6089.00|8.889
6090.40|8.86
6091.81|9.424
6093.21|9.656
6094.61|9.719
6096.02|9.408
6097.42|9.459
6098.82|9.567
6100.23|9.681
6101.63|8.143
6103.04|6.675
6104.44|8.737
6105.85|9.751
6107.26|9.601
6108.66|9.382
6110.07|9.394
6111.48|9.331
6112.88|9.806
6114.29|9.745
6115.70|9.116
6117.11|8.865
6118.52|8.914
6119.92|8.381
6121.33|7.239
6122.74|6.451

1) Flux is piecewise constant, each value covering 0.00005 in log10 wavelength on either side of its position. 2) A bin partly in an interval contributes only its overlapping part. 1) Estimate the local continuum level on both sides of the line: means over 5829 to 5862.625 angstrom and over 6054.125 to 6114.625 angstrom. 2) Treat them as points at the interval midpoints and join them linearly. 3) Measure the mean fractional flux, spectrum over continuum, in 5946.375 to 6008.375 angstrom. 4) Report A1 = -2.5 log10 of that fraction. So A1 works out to 0.20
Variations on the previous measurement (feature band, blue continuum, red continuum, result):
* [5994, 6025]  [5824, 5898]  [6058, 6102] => 0.06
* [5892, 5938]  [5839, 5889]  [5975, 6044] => 0.29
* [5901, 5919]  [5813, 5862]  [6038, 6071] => 0.40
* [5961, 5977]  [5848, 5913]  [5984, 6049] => 0.04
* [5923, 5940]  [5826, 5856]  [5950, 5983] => 0.12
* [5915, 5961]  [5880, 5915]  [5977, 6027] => -0.17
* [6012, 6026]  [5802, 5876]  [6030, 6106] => 0.09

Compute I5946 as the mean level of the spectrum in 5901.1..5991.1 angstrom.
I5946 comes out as 6.56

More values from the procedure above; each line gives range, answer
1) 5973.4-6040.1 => 7.71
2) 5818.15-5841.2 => 8.22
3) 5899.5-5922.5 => 5.66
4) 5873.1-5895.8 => 4.46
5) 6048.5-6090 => 8.84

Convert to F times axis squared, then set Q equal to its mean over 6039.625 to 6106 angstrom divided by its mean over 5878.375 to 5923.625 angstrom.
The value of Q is 1.97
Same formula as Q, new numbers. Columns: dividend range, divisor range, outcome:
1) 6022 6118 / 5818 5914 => 1.48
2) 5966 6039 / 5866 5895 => 1.56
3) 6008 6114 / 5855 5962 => 1.55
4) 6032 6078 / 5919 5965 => 1.36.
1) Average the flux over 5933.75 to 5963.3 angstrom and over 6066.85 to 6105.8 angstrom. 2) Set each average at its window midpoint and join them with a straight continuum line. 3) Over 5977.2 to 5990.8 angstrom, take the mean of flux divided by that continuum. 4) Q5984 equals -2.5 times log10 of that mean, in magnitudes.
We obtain 0.04 mag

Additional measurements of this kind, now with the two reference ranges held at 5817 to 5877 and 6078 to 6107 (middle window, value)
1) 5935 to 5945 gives 0.169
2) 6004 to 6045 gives 0.071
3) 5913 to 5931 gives 0.295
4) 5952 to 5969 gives 0.227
